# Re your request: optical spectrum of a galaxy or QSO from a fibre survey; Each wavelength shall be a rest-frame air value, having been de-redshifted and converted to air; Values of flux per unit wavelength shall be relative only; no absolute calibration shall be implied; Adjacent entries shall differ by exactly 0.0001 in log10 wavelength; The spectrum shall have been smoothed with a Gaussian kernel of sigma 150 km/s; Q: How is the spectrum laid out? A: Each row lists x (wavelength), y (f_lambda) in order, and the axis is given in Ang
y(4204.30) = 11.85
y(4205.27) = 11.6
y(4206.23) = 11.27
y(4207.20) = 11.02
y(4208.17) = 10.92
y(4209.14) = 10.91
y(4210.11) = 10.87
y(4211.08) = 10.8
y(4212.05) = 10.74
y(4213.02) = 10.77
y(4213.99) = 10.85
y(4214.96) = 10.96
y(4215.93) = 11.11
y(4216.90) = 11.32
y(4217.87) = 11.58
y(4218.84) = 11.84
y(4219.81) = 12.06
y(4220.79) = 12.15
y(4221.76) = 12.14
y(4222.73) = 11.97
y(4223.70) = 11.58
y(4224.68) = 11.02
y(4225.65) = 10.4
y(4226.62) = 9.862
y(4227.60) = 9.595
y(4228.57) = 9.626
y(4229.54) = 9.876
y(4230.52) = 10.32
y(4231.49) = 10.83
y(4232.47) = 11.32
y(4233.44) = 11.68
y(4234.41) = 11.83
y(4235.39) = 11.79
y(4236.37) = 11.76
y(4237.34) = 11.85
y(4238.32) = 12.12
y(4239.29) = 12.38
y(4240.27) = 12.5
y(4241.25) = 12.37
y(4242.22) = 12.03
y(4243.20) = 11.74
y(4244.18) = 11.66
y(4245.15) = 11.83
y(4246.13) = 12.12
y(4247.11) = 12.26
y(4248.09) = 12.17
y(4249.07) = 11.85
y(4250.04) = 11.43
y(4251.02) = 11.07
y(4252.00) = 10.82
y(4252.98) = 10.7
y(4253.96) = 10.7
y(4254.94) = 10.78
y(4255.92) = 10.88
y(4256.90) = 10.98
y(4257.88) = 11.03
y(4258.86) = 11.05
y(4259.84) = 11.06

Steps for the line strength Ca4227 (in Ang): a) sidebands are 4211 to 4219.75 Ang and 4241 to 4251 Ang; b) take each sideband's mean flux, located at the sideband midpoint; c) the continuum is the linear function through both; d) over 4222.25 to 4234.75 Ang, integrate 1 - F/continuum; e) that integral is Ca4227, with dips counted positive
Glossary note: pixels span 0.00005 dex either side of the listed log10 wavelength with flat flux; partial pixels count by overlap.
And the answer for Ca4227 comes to 0.8 Ang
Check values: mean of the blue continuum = 11.2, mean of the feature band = 10.8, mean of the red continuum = 11.9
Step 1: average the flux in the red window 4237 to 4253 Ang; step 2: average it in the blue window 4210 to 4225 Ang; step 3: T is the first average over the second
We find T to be 1.04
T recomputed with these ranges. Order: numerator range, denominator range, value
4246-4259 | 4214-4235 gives 1.01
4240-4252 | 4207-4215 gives 1.09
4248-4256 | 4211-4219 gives 1.00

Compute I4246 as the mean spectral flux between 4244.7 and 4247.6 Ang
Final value 12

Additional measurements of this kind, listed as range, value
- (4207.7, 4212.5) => 10.8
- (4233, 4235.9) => 11.7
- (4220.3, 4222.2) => 12.1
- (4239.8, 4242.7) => 12.3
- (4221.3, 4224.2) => 11.9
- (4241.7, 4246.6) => 11.9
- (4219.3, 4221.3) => 12.1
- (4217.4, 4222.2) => 11.9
